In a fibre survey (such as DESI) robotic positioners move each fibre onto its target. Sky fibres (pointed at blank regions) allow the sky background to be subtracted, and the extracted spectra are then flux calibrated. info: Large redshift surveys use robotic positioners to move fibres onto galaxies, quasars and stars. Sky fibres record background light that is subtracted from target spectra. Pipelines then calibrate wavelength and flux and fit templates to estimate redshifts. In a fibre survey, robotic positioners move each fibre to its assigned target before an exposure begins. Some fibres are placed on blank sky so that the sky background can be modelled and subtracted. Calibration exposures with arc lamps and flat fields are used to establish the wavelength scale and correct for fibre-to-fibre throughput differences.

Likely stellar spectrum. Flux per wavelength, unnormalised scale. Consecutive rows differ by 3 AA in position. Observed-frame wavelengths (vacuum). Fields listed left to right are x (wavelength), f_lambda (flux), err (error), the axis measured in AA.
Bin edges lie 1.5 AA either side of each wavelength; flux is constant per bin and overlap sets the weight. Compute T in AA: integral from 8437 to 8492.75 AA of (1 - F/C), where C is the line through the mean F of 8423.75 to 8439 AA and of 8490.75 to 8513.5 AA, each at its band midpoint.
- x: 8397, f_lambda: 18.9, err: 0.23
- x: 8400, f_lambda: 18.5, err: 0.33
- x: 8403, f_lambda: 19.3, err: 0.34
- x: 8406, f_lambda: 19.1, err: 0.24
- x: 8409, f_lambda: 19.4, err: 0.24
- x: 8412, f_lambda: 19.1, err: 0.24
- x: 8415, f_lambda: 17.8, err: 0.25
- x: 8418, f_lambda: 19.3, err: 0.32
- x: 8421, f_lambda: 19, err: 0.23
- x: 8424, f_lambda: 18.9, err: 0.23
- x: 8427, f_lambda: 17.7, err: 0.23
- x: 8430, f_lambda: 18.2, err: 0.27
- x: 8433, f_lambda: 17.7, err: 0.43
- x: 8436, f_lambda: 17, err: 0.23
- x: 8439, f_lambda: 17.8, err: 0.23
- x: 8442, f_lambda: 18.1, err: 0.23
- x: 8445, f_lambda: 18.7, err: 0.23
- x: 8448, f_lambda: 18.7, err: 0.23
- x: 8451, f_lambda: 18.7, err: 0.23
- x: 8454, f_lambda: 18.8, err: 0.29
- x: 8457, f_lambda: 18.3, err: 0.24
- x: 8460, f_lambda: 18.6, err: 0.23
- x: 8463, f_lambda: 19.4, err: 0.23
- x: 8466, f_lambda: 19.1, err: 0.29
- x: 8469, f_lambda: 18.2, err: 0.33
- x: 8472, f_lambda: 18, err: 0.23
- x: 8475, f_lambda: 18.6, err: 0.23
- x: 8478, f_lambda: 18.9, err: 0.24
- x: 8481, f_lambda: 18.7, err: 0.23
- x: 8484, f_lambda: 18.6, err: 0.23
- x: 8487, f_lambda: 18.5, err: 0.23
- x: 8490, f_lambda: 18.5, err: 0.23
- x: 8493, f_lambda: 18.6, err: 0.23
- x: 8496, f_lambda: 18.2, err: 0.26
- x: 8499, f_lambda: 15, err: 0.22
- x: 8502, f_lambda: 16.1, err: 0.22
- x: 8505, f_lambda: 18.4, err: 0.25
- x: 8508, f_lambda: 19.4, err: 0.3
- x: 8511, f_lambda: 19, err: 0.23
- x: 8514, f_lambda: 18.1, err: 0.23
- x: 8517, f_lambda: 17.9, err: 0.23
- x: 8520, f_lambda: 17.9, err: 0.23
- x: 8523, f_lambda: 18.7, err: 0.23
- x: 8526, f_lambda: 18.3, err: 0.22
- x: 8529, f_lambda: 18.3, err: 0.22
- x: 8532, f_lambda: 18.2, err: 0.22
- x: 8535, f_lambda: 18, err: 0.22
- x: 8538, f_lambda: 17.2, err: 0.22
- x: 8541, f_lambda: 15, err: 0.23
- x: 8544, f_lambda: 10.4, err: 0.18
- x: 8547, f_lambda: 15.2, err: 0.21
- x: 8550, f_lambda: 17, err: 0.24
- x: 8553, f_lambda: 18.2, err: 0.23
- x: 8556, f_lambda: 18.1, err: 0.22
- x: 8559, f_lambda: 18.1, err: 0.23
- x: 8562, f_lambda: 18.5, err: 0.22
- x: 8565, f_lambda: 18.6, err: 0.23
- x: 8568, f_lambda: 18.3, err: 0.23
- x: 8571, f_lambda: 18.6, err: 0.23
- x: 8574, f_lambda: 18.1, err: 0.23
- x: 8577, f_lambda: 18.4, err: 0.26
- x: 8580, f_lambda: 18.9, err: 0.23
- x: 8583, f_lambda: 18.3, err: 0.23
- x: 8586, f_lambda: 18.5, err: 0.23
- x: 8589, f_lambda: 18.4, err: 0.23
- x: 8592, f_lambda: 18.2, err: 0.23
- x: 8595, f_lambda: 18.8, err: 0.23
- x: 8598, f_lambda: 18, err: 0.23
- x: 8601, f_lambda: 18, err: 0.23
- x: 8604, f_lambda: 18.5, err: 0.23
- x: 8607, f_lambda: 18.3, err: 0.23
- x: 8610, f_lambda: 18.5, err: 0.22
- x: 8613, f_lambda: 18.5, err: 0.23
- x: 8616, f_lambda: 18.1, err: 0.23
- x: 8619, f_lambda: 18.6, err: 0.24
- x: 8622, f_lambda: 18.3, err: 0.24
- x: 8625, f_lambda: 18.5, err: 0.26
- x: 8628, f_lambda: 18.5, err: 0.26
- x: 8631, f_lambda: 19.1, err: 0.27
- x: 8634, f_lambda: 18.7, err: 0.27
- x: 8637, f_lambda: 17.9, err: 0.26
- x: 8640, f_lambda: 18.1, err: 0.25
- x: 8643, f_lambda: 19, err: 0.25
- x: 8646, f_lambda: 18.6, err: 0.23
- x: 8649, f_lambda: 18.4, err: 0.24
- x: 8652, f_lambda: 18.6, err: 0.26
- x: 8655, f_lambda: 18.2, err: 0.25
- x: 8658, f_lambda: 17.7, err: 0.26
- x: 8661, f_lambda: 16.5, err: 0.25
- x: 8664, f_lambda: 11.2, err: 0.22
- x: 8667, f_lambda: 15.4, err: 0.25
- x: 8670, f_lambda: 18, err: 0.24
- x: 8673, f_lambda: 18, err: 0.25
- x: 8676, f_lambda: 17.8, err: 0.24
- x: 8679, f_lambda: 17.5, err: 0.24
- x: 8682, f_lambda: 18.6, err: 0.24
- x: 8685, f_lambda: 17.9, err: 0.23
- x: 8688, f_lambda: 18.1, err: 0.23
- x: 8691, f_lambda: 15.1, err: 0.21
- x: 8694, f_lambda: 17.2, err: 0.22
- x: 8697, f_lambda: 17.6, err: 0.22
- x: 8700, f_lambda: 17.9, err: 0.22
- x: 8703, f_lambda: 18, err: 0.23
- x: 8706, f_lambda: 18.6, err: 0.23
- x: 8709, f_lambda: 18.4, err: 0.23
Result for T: -2.27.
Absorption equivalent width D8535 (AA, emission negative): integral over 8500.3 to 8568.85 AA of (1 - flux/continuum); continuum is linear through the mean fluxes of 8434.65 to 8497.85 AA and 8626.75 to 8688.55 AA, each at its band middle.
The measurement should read 2.58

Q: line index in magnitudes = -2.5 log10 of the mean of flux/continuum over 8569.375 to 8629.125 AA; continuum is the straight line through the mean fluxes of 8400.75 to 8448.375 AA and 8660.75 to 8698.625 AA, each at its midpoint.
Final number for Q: -0.06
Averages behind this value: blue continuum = 18.5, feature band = 18.4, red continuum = 16.9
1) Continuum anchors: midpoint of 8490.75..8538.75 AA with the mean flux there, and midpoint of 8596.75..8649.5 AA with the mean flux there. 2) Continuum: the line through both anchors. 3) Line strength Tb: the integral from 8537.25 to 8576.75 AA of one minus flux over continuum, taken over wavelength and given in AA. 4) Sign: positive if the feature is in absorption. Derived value 2.38 AA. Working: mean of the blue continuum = 18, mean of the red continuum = 18.4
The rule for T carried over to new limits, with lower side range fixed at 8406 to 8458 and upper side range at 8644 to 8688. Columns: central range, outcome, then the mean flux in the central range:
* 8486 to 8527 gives 0.15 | 18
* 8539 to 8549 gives 2.25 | 13.9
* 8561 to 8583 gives -0.84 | 18.5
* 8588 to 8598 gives -0.40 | 18.4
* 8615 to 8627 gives -0.56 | 18.4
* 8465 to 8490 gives -0.45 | 18.6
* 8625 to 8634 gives -0.62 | 18.7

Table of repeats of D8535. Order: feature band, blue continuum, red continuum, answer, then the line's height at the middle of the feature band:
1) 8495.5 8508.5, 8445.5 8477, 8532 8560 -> 0.3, 17.6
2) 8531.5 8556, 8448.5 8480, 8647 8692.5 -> 2.6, 18.1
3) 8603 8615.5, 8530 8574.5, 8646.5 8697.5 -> -0.9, 17.2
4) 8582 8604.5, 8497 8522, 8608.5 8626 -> -0.1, 18.3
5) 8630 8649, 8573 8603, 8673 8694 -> -0.7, 17.9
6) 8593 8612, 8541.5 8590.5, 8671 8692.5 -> -0.9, 17.6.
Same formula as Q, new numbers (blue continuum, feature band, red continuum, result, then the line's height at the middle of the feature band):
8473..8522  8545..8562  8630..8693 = 0.044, 17.9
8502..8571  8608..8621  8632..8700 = -0.054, 17.5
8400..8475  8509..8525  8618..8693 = -0.008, 18.2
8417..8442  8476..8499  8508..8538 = -0.006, 18.2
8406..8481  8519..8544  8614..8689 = 0.059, 18.2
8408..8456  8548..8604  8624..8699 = -0.021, 17.9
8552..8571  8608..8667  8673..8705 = 0.001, 17.9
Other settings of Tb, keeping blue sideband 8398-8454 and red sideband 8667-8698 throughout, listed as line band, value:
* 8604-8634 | -1.3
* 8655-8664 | 0.6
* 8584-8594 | -0.3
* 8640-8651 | -0.6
